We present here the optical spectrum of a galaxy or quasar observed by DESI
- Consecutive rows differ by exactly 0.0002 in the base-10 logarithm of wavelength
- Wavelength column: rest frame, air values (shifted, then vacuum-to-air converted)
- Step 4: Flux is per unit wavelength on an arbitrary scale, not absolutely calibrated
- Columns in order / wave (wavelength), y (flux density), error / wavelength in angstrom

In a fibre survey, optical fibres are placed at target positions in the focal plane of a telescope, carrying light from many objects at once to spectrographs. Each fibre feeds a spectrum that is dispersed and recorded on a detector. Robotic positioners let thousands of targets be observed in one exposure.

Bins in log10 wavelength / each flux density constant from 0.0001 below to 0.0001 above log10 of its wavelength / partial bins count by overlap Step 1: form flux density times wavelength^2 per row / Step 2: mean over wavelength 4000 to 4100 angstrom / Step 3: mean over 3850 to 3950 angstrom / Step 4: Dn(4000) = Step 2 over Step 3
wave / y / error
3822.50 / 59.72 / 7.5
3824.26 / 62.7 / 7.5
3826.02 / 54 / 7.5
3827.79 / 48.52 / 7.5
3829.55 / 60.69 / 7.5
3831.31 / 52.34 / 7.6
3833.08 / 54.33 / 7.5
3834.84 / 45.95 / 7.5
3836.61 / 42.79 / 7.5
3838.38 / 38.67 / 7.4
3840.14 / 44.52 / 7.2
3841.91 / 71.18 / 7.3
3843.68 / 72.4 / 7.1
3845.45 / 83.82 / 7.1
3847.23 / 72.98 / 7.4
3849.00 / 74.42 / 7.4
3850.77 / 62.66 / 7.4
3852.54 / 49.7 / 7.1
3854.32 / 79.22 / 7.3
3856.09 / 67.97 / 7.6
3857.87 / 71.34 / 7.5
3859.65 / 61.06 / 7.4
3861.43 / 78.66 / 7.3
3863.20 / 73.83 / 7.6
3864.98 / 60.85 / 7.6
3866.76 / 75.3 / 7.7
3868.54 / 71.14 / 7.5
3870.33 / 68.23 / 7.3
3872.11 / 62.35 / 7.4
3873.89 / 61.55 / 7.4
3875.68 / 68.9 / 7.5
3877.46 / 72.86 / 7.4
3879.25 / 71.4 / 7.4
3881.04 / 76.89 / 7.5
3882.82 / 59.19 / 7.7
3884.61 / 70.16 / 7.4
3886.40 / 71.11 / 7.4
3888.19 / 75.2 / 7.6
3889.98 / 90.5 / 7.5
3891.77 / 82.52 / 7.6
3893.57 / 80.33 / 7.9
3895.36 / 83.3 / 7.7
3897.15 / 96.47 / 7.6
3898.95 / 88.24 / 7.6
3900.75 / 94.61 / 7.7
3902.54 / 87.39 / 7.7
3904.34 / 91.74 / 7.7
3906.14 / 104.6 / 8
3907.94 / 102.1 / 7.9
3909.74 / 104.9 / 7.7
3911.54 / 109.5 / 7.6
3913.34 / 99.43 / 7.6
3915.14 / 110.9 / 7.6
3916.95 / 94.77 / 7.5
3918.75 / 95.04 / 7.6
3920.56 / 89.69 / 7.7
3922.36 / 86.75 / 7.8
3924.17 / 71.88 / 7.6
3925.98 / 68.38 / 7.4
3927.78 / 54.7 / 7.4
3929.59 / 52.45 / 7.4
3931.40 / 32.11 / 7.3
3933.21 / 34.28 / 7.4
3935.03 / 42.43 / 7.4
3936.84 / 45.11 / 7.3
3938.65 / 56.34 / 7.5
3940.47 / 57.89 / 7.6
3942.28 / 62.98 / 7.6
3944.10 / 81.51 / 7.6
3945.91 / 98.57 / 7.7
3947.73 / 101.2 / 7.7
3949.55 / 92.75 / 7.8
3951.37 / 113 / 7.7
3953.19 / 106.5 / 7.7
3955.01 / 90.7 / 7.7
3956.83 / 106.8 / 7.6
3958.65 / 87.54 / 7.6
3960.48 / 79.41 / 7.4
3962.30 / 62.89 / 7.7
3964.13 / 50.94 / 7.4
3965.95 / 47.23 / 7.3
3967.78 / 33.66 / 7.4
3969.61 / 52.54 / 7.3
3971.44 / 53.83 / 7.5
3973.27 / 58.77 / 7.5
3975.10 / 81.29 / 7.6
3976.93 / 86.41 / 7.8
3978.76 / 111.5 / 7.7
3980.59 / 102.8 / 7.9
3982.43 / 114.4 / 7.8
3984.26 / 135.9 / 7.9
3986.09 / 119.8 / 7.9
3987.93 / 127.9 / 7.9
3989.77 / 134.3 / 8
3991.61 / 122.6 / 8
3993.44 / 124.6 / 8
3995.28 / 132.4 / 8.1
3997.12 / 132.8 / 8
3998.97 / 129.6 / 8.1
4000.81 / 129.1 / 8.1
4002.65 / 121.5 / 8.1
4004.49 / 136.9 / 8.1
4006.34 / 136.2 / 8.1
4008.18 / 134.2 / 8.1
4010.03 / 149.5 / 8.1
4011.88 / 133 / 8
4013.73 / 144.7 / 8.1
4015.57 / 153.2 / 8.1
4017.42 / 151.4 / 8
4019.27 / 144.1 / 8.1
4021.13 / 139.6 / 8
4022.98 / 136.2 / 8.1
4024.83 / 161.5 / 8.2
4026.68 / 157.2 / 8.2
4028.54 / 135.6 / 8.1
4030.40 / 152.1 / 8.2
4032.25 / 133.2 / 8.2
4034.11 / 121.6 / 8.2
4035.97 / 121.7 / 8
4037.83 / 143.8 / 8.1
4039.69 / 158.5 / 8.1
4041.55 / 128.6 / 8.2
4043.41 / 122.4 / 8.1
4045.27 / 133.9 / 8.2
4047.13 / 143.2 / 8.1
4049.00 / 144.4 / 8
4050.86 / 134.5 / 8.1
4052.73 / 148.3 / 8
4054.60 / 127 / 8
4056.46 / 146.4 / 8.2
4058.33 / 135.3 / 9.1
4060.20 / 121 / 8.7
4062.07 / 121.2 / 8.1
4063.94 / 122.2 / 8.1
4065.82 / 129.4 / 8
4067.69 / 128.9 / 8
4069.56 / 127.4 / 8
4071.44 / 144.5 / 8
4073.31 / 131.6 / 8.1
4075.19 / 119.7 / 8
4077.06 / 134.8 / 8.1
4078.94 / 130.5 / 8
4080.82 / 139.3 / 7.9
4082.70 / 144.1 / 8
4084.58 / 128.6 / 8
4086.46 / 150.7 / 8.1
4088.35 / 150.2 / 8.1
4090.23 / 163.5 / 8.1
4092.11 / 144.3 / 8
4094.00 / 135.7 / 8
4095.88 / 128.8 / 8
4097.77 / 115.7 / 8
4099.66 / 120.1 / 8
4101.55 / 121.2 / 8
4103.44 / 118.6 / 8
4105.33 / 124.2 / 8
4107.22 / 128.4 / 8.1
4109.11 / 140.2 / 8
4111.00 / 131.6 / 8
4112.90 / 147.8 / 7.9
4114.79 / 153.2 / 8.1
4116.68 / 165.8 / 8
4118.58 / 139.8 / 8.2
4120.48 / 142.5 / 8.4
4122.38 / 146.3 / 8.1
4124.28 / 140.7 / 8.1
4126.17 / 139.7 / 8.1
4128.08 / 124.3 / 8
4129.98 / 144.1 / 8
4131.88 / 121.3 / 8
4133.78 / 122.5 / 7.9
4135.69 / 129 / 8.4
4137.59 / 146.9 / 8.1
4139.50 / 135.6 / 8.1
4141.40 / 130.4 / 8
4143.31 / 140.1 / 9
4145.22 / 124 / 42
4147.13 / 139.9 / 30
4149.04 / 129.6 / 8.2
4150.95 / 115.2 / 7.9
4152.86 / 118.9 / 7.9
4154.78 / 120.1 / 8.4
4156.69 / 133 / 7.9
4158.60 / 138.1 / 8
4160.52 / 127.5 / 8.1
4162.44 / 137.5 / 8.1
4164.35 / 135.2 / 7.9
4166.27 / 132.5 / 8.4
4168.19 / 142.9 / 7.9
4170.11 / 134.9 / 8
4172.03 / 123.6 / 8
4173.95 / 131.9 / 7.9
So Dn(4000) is 1.94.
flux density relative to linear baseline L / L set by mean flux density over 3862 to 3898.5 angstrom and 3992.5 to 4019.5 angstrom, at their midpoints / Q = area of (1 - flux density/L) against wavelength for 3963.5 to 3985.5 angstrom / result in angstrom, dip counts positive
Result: 7.9 angstrom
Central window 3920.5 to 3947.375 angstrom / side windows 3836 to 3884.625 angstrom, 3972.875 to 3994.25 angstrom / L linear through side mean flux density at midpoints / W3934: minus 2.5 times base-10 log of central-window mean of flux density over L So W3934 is 0.44 mag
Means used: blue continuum 66.7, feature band 62.3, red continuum 111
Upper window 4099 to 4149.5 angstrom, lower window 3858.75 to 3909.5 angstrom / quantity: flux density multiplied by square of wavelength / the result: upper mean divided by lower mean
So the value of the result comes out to 1.9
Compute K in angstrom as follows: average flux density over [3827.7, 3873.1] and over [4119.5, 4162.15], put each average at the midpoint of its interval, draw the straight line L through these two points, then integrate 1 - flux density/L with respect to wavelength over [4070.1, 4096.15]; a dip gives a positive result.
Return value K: -4.5 angstrom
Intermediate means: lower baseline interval 63.6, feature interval 139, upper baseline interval 132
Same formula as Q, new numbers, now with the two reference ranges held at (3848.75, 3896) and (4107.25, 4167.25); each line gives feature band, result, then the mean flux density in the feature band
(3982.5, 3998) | -4.4 angstrom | 128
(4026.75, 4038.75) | -2.9 angstrom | 136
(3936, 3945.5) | 2.7 angstrom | 62.9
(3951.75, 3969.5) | 3.4 angstrom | 74.1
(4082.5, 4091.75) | -1.8 angstrom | 148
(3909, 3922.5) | -3.0 angstrom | 99.5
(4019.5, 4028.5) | -3.3 angstrom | 147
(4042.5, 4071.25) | -4.2 angstrom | 133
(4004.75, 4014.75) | -3.4 angstrom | 139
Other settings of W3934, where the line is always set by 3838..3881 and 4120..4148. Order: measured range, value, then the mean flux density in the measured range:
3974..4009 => -0.21 mag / 121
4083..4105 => -0.08 mag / 134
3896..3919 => -0.23 mag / 98.4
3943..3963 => -0.03 mag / 92.8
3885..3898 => -0.09 mag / 82.3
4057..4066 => -0.08 mag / 126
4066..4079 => -0.10 mag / 131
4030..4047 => -0.21 mag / 135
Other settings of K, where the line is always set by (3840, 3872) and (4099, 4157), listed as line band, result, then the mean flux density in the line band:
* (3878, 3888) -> 0.7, 70.2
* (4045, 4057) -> -2.6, 140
